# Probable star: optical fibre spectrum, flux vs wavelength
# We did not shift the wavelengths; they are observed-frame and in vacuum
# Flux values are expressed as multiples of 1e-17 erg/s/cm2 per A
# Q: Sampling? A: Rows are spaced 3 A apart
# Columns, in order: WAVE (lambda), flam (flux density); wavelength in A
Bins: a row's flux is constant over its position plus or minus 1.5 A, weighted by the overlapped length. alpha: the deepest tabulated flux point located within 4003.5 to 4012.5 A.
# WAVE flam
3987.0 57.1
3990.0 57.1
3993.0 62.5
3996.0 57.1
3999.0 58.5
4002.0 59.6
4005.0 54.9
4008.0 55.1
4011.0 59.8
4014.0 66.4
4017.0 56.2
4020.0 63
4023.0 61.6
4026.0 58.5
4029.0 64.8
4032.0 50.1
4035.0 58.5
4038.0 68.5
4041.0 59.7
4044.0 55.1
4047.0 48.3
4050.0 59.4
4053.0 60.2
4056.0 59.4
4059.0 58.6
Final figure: 54.9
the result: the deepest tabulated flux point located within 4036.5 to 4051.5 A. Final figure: 48.3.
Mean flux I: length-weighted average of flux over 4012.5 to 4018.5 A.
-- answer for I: 61.3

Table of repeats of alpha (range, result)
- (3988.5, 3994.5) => 57.1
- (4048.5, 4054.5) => 59.4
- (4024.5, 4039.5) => 50.1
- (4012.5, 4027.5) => 56.2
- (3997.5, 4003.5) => 58.5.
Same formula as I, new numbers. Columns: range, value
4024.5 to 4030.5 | 61.6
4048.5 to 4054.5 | 59.8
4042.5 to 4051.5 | 54.3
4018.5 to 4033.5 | 59.6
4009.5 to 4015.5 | 63.1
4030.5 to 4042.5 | 59.2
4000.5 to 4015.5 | 59.2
